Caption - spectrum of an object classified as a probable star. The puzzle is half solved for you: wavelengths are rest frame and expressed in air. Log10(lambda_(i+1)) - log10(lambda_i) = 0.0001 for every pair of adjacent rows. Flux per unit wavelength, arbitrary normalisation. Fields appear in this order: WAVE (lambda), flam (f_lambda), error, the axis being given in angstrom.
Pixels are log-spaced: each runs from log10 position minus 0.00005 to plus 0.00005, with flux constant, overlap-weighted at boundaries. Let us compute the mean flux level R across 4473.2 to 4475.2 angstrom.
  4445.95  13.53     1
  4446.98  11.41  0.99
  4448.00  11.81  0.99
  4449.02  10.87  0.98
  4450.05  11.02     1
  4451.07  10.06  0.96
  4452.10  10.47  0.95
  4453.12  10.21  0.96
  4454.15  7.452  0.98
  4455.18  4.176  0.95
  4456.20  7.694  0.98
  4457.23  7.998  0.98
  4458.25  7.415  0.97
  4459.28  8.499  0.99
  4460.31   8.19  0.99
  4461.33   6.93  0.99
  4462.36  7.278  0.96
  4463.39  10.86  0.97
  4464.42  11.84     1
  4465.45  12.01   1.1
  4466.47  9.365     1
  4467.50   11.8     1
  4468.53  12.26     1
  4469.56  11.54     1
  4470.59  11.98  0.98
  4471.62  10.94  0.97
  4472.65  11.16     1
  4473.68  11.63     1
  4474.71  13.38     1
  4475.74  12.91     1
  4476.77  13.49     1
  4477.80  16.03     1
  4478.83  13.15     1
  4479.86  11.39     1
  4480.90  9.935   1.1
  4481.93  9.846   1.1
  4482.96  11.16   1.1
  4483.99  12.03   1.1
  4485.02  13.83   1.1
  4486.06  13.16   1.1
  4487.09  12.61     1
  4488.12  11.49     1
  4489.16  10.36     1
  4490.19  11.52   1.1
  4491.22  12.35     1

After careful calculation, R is 12.5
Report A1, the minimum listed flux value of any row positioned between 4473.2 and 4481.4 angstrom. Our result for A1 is 9.935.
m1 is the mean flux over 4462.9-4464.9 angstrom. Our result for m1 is 11.3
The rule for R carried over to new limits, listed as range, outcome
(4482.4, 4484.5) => 11.6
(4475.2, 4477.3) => 13.2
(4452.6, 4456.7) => 7.4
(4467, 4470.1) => 11.9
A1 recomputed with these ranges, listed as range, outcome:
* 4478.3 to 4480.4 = 11.39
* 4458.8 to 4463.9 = 6.93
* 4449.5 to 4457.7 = 4.176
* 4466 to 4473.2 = 9.365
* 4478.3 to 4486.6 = 9.846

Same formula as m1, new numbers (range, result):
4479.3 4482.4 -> 10.4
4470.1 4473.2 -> 11.4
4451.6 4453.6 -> 10.4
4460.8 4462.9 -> 7.17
